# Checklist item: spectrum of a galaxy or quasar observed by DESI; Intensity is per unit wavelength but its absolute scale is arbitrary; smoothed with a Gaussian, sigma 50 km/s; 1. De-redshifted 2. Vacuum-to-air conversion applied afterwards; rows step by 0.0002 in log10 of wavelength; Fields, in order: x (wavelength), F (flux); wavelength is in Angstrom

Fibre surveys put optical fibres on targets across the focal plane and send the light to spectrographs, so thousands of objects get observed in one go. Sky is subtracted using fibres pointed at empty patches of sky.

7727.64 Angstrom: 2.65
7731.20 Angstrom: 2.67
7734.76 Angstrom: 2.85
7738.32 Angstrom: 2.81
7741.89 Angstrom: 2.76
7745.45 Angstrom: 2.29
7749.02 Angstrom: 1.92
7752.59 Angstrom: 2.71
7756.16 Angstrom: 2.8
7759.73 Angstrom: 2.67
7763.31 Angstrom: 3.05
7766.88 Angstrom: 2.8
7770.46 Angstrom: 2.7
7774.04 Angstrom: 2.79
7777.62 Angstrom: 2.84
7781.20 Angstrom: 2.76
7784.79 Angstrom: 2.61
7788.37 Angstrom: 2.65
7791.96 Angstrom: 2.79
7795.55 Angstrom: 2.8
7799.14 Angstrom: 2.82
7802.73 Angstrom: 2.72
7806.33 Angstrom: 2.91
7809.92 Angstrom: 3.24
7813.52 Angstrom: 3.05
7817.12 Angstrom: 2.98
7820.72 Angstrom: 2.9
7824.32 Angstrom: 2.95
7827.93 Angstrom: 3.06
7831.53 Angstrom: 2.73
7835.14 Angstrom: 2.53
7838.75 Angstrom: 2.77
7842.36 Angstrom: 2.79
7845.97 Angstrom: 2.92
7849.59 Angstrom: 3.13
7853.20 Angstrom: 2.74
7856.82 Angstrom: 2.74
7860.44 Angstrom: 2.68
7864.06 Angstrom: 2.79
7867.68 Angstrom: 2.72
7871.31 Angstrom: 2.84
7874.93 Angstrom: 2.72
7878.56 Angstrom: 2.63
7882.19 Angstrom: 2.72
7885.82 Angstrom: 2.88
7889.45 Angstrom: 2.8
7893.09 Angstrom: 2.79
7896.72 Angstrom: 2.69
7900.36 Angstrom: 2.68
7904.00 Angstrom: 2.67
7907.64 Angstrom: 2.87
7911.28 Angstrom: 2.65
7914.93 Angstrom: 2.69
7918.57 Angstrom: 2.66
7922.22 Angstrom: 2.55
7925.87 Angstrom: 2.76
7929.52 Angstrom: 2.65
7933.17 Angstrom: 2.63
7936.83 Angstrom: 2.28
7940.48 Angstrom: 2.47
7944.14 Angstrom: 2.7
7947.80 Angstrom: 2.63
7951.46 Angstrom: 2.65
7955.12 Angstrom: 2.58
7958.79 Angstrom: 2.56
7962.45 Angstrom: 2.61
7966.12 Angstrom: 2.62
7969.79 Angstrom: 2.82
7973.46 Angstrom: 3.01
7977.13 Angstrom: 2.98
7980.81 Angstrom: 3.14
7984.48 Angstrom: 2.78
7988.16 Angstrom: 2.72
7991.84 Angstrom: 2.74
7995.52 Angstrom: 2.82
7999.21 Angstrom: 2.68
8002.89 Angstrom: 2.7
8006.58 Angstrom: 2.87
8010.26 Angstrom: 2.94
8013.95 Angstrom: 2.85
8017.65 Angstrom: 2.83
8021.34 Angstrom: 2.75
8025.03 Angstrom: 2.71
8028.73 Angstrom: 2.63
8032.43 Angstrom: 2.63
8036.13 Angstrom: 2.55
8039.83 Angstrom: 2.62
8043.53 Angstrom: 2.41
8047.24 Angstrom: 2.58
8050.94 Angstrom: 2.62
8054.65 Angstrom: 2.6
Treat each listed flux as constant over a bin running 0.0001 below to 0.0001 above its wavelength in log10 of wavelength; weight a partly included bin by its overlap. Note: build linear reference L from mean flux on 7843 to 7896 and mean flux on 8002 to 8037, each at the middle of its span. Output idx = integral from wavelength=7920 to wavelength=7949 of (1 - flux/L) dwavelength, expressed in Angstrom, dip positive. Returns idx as 2.0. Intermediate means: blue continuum 2.79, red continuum 2.75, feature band 2.58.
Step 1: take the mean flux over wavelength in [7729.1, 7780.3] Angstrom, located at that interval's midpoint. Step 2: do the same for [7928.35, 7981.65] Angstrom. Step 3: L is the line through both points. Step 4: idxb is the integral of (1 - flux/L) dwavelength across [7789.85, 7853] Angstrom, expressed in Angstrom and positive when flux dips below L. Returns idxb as -4.6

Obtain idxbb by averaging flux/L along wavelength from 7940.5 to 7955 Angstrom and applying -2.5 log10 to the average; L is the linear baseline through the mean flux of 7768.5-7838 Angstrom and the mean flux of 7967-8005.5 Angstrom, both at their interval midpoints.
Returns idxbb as 0.08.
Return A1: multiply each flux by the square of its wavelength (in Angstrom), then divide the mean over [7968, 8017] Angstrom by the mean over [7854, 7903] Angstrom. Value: 1.07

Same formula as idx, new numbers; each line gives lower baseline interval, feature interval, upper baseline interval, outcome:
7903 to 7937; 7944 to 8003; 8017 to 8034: -1.6 Angstrom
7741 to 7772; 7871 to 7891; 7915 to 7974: -1.0 Angstrom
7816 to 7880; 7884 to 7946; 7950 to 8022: 2.8 Angstrom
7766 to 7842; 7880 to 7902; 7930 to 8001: 0.0 Angstrom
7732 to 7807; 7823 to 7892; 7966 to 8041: -1.4 Angstrom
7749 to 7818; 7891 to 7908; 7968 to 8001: 0.6 Angstrom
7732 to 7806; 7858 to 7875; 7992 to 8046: -0.3 Angstrom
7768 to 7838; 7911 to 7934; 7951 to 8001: 1.1 Angstrom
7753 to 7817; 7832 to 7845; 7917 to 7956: 0.1 Angstrom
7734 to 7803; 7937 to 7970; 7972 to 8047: 1.8 Angstrom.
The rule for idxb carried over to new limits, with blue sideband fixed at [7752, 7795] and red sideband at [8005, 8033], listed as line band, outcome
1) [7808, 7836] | -1.8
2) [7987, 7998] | 0.1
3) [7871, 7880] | 0.2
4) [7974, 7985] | -0.8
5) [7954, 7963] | 0.6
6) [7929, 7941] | 1.2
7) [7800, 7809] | -0.3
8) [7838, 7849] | -0.4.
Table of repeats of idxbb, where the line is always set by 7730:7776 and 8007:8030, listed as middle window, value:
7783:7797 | -0.01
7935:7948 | 0.11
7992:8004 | 0.02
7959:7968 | 0.07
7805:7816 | -0.14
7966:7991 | -0.04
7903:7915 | 0.01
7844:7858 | -0.06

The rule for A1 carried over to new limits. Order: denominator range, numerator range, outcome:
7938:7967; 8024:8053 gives 1.02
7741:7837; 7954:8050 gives 1.04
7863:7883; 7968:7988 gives 1.10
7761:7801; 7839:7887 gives 1.02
